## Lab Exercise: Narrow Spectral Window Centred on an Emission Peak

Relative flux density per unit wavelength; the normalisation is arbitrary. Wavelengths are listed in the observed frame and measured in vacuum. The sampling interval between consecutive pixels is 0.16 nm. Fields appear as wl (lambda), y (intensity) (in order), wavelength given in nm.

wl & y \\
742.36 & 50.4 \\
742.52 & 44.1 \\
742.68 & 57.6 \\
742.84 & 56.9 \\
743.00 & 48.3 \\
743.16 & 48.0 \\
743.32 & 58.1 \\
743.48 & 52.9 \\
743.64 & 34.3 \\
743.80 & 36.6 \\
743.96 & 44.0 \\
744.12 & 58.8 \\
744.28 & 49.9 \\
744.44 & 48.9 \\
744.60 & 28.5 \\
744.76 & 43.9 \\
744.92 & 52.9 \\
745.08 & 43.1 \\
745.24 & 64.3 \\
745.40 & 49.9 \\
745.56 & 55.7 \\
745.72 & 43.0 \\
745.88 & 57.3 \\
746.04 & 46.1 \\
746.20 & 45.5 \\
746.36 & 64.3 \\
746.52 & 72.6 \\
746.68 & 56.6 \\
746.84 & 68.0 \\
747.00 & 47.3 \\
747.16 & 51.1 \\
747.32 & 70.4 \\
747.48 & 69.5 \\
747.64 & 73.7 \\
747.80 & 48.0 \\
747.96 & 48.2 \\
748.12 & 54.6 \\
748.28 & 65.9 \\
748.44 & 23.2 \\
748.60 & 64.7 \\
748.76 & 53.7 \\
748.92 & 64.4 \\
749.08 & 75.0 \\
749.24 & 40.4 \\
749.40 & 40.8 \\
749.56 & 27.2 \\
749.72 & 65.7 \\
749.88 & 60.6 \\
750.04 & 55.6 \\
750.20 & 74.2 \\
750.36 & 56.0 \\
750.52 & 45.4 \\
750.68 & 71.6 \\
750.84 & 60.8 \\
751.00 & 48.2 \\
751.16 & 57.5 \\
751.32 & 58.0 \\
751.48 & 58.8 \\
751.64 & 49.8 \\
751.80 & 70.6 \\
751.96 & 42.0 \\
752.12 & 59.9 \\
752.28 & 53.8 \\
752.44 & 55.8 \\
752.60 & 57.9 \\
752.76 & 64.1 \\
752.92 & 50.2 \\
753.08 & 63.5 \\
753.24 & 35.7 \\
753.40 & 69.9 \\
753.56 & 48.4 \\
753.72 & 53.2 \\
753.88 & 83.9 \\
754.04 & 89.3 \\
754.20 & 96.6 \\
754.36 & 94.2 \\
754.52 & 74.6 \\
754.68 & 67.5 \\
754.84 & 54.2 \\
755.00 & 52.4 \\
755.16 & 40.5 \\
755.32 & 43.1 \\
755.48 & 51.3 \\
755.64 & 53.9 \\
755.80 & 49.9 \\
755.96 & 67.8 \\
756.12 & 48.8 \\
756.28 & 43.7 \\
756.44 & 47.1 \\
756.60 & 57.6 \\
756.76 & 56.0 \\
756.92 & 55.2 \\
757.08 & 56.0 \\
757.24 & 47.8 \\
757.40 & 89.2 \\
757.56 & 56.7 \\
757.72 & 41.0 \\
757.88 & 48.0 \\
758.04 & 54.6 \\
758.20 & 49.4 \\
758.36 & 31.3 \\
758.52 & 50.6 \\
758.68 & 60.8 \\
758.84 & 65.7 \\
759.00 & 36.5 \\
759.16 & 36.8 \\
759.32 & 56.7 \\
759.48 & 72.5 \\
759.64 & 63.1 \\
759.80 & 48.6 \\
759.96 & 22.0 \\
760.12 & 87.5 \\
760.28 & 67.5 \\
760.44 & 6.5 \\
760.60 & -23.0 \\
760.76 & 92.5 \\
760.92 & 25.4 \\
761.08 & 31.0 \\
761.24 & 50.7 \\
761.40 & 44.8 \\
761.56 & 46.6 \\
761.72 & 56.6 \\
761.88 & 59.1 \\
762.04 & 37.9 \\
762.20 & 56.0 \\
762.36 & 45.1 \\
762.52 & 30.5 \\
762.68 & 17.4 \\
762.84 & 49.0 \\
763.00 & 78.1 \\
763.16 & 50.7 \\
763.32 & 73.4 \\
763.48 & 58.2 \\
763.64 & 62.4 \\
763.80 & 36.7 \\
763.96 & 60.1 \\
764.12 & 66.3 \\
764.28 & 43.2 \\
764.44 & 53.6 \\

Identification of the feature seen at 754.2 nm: [N II] 6583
